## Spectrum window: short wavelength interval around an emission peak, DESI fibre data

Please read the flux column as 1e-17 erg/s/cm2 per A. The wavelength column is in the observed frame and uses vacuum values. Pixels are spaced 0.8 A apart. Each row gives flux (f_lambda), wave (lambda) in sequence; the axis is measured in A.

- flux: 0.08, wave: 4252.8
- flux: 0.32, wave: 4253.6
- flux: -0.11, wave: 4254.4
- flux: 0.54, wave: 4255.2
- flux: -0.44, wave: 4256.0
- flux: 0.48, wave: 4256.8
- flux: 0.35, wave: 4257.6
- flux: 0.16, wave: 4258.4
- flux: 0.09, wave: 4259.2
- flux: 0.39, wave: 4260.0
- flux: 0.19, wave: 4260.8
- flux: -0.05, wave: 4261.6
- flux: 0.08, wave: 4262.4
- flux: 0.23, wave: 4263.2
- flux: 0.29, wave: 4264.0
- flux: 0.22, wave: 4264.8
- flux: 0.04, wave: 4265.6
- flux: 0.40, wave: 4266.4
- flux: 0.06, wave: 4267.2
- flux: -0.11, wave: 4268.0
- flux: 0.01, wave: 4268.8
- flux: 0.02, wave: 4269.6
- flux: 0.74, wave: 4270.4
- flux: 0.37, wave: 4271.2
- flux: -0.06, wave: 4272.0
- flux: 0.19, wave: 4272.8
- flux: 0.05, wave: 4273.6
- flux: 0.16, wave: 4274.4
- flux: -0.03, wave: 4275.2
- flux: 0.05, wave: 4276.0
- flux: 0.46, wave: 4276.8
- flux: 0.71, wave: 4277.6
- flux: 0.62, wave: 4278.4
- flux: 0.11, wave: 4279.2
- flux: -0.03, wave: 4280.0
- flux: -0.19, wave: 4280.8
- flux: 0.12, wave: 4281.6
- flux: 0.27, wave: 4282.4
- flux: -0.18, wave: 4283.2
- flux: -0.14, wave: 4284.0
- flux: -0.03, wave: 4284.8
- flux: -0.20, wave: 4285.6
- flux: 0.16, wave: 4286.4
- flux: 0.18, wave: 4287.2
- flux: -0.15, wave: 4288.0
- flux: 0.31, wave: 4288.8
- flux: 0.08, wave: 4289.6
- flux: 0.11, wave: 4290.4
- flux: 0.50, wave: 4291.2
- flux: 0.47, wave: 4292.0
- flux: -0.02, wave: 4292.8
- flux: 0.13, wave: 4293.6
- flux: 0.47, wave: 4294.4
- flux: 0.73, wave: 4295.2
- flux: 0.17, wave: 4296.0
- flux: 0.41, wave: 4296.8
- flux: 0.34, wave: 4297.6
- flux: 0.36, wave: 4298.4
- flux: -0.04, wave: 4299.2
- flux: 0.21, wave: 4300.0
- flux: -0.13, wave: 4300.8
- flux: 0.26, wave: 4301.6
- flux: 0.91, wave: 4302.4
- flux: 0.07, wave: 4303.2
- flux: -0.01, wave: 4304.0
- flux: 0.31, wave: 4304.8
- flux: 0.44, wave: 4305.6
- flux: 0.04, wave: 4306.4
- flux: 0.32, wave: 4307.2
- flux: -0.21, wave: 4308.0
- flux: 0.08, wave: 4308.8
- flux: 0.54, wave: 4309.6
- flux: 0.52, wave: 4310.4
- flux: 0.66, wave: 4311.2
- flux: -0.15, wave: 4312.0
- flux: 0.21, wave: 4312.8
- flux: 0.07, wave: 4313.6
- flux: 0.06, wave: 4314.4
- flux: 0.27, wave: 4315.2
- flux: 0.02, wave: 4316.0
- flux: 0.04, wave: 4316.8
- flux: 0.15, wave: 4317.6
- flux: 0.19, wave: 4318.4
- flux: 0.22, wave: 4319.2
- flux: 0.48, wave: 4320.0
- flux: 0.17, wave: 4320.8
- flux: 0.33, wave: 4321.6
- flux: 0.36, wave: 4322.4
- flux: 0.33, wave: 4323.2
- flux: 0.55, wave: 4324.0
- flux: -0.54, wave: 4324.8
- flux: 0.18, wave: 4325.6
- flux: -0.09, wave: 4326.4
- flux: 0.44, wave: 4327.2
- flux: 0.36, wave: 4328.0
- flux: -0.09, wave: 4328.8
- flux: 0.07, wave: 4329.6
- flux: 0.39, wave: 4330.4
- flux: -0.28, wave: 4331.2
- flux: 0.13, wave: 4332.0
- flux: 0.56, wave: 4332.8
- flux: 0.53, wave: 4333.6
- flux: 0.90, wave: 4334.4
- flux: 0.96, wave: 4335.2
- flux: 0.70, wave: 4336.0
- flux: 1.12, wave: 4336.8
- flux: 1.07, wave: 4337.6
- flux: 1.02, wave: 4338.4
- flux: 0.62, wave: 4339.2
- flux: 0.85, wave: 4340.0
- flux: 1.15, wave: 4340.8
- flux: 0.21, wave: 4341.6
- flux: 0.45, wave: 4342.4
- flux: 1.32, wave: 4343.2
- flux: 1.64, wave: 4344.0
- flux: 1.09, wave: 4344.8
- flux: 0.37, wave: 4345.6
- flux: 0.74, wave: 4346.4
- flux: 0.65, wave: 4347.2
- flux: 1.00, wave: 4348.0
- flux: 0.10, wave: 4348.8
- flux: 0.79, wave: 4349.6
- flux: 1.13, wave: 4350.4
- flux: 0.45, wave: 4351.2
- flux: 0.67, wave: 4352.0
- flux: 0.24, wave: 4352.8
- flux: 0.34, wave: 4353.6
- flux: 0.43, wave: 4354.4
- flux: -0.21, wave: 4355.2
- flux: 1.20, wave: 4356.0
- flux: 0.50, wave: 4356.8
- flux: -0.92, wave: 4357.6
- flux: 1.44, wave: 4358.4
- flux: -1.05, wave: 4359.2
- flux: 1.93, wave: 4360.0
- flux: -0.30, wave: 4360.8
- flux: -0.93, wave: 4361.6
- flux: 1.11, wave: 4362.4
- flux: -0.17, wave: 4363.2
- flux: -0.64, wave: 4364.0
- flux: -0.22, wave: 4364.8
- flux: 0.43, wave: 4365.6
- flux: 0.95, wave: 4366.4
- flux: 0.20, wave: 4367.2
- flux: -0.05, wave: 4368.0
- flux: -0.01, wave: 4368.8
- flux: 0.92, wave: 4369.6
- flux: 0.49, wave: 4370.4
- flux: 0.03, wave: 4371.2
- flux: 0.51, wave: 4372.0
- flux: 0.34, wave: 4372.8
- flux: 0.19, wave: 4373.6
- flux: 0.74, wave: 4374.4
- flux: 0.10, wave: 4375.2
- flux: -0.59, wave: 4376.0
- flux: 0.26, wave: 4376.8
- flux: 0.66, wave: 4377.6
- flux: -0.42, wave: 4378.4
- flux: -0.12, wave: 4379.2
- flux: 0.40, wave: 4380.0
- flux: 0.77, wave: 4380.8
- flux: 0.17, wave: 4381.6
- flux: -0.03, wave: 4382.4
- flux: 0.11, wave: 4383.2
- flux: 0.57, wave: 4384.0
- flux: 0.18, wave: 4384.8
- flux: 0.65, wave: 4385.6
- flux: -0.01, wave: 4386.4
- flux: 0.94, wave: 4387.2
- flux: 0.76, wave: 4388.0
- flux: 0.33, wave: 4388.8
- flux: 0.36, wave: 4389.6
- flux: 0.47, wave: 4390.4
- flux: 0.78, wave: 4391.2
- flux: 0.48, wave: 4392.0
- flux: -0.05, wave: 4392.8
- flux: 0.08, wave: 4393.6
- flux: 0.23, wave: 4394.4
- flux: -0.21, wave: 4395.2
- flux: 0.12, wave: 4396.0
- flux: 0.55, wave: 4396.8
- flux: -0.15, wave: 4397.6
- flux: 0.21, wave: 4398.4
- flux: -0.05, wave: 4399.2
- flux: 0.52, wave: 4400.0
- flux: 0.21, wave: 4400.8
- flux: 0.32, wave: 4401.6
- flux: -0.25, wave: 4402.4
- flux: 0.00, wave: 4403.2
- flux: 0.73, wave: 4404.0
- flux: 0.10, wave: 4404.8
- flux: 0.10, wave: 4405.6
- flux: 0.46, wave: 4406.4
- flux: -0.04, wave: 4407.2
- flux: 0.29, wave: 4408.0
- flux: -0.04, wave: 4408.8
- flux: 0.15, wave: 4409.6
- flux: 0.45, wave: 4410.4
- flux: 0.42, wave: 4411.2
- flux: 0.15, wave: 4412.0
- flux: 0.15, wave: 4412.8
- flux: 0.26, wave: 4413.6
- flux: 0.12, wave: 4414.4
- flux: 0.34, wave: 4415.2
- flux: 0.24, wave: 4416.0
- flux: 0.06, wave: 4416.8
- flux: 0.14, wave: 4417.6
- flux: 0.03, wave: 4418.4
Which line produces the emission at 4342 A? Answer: C IV 1549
